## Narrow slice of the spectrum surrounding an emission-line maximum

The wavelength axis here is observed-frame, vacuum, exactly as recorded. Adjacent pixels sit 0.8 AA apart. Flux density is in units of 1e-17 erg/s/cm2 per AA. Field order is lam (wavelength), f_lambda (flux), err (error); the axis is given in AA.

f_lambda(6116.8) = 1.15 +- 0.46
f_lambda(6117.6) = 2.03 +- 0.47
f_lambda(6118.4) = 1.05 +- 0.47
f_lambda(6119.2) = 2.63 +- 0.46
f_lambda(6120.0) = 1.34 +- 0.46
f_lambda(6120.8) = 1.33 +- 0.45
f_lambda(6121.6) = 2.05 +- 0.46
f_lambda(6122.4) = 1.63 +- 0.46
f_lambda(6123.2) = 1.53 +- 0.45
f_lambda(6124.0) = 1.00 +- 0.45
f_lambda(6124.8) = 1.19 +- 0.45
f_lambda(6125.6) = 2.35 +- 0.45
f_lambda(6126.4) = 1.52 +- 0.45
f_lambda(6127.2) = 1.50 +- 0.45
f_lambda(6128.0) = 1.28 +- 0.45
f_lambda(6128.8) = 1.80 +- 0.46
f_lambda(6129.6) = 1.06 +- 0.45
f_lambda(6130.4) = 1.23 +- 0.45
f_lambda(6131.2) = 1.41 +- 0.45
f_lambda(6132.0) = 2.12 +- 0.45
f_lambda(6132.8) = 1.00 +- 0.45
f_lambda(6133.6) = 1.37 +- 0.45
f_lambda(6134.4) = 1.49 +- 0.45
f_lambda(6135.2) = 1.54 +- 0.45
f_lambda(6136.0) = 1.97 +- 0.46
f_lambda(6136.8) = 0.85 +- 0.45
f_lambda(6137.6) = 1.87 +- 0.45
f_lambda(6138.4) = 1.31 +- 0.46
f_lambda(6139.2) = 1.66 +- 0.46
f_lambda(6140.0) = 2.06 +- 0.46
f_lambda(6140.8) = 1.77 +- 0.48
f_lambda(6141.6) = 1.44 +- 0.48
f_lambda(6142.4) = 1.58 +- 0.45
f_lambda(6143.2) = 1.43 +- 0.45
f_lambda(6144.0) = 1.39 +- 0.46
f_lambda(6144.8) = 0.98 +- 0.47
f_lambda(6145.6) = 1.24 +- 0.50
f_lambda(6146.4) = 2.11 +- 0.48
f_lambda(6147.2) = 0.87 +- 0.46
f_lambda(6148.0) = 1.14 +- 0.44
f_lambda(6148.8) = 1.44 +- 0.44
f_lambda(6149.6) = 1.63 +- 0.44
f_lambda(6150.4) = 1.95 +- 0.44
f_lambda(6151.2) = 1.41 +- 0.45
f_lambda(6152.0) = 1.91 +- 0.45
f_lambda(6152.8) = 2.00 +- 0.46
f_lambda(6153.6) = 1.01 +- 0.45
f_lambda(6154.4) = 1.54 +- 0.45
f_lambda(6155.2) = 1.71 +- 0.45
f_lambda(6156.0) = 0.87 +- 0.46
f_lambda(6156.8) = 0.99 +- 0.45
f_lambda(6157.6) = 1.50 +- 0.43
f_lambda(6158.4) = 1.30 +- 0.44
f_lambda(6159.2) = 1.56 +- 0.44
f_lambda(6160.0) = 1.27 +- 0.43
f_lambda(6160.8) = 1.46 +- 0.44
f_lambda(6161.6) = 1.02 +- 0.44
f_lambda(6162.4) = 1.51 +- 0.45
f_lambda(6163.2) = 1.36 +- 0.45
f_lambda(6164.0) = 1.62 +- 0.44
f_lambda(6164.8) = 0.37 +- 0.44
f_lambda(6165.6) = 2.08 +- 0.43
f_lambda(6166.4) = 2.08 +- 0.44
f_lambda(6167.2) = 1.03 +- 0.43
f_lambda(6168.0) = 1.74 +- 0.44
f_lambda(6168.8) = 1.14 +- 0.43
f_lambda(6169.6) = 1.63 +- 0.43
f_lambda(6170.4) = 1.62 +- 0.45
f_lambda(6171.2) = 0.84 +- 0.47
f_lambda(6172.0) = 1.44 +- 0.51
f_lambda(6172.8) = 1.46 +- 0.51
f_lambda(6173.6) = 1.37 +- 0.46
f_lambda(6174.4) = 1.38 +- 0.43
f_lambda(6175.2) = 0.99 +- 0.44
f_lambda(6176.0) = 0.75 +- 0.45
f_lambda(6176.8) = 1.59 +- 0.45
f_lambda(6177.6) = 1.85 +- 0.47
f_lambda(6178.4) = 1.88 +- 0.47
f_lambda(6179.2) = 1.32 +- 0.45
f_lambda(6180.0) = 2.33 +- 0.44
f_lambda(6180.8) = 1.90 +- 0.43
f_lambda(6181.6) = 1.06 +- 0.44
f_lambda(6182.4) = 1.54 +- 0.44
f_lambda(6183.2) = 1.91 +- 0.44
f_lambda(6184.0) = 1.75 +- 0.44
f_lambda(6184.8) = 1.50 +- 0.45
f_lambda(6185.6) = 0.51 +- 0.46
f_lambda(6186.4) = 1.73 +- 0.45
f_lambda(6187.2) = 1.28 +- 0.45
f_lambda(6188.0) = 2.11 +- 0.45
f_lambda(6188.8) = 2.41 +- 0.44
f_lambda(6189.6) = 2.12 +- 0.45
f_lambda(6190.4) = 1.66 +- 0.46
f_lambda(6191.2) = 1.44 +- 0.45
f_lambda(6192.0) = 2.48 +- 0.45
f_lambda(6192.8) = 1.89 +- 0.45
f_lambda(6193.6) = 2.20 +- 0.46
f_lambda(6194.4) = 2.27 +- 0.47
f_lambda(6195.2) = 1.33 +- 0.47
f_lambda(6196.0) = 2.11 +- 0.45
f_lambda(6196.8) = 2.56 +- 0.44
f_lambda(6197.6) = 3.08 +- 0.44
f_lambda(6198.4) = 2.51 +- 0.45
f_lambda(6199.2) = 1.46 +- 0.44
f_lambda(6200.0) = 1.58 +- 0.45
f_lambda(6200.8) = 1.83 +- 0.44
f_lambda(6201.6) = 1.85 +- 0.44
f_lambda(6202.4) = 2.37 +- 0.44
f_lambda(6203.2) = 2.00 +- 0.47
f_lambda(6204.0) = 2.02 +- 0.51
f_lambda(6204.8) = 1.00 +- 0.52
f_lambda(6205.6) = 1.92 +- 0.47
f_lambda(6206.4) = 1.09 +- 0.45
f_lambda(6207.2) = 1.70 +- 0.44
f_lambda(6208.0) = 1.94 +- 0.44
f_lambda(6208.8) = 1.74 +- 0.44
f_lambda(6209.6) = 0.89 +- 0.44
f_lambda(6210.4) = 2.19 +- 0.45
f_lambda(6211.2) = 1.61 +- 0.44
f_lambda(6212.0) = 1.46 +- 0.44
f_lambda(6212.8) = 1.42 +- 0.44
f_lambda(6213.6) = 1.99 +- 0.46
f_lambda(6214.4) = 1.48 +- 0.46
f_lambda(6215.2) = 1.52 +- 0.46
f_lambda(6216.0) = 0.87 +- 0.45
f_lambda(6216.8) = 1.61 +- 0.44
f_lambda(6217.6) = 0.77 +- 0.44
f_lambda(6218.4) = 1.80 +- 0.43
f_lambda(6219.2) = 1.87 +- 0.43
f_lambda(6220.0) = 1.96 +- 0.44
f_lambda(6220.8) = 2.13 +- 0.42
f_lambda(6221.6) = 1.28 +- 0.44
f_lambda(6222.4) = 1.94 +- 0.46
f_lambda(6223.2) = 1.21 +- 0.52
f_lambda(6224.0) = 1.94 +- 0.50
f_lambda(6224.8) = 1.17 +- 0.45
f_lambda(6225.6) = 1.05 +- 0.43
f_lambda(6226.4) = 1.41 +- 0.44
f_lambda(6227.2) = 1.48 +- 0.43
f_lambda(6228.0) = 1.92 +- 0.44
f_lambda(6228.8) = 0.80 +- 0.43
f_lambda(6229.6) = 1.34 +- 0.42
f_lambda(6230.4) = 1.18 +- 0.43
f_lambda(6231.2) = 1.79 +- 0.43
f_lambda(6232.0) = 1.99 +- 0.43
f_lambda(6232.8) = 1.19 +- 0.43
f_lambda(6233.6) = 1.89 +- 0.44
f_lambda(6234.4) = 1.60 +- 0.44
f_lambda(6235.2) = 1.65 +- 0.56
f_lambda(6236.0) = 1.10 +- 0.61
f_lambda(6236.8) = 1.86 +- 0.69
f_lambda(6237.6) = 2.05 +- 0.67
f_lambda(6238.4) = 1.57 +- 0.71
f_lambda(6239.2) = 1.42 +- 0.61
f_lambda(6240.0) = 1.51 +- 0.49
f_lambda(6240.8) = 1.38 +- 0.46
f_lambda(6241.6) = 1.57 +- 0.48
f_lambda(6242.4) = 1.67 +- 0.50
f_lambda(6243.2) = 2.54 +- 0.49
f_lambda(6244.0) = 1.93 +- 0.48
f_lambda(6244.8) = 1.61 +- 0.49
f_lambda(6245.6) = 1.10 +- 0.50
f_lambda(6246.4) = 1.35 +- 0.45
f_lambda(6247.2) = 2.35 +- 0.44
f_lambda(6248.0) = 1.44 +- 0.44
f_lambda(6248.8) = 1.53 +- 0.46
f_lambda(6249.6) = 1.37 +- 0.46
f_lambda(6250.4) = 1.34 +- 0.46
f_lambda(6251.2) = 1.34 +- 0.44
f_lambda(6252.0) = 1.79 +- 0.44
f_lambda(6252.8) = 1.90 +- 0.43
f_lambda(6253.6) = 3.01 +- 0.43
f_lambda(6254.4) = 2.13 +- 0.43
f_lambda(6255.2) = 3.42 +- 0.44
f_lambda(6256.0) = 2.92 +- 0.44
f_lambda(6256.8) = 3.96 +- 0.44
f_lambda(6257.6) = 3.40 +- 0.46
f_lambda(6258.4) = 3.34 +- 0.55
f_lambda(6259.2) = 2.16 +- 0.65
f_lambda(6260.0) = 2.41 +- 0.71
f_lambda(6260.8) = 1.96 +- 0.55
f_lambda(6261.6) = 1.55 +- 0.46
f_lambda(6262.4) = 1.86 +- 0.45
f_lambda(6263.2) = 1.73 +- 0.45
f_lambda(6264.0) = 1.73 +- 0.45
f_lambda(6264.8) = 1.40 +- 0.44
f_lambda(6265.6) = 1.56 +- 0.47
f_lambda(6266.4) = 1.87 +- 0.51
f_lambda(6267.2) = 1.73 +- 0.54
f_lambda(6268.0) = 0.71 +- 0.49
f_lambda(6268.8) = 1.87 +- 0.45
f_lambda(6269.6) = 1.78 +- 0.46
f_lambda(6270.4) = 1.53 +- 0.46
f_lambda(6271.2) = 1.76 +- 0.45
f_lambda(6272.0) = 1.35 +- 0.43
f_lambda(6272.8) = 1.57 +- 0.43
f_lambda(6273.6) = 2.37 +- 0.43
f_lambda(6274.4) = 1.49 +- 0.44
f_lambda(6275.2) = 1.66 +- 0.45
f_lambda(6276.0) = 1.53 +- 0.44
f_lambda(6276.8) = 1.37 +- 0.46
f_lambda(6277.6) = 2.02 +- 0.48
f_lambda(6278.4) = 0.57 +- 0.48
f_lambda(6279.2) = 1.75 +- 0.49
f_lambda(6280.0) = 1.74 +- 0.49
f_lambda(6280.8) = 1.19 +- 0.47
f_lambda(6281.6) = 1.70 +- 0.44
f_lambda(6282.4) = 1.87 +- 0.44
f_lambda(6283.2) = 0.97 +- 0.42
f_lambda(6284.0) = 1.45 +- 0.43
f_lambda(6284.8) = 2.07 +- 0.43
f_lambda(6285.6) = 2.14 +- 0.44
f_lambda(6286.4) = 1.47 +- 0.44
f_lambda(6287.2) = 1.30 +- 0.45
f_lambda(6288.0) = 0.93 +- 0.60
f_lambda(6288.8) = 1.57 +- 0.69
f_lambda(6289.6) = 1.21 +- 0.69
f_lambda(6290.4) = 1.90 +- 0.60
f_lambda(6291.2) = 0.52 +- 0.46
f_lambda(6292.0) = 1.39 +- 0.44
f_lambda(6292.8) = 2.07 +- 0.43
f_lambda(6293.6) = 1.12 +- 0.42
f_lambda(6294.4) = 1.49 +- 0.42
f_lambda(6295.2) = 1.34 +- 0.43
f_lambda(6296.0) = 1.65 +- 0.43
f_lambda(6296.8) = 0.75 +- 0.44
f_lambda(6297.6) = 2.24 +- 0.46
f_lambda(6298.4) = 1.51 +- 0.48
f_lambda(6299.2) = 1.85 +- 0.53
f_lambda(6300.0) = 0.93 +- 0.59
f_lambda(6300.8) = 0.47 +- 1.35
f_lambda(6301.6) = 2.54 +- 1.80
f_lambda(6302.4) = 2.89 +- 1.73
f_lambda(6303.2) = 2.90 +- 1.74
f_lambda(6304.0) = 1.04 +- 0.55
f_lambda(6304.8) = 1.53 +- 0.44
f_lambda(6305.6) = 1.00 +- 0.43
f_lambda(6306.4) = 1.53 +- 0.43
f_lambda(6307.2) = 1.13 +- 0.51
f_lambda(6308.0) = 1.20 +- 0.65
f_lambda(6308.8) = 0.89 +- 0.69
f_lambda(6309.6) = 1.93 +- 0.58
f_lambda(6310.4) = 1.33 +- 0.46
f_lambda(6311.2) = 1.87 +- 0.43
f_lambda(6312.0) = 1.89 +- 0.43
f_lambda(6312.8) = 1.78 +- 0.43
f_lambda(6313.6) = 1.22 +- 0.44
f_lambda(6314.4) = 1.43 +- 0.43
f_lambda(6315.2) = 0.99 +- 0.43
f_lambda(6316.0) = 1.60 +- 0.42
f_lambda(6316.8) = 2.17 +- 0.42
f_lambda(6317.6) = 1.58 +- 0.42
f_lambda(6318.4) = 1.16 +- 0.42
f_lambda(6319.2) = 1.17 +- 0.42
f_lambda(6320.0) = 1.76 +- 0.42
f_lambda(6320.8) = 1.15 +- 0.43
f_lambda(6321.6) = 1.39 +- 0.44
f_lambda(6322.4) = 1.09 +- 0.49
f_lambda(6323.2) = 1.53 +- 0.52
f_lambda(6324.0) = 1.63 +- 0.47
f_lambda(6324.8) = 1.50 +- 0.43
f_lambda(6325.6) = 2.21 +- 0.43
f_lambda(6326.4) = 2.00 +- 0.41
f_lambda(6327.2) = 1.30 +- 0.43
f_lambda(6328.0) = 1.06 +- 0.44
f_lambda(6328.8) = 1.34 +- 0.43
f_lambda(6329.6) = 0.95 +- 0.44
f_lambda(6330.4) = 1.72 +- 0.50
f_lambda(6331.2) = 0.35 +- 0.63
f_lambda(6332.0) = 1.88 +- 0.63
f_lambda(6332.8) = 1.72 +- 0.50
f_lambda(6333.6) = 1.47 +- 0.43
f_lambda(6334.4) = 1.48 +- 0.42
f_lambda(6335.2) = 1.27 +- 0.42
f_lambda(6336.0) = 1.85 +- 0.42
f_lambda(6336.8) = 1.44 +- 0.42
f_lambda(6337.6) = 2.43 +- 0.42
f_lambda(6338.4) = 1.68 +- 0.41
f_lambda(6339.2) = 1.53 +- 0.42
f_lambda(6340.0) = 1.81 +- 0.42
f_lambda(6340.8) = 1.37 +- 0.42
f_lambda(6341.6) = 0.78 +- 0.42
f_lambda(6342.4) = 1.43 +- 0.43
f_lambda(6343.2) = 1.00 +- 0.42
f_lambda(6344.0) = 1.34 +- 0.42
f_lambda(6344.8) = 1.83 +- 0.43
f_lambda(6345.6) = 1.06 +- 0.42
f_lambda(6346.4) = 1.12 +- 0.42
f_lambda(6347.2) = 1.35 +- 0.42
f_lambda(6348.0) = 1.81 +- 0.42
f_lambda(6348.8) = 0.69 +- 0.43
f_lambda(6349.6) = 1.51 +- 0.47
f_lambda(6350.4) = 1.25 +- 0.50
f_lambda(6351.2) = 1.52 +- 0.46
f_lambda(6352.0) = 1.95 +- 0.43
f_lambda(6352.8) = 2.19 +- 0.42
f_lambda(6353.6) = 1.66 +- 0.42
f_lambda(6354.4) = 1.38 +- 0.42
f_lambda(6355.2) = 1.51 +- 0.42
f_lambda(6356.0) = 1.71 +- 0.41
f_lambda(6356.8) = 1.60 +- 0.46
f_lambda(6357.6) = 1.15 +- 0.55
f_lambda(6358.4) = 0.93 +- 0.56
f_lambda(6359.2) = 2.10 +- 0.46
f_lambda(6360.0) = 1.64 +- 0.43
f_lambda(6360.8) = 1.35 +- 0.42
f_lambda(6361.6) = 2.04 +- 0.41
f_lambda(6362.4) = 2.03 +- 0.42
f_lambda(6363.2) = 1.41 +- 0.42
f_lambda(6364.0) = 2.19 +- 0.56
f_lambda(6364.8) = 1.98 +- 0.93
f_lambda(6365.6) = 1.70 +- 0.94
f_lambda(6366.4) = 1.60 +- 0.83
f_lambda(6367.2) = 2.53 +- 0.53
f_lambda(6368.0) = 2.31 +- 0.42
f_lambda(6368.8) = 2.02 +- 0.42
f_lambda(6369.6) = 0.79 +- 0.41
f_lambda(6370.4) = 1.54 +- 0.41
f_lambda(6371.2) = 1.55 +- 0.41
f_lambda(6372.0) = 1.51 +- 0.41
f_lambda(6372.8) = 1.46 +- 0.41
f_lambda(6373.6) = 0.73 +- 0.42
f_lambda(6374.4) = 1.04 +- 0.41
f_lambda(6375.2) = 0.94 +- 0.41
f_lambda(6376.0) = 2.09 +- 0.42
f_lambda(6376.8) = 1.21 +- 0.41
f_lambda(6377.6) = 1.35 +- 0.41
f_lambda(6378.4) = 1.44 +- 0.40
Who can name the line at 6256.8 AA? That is [O III] 5007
